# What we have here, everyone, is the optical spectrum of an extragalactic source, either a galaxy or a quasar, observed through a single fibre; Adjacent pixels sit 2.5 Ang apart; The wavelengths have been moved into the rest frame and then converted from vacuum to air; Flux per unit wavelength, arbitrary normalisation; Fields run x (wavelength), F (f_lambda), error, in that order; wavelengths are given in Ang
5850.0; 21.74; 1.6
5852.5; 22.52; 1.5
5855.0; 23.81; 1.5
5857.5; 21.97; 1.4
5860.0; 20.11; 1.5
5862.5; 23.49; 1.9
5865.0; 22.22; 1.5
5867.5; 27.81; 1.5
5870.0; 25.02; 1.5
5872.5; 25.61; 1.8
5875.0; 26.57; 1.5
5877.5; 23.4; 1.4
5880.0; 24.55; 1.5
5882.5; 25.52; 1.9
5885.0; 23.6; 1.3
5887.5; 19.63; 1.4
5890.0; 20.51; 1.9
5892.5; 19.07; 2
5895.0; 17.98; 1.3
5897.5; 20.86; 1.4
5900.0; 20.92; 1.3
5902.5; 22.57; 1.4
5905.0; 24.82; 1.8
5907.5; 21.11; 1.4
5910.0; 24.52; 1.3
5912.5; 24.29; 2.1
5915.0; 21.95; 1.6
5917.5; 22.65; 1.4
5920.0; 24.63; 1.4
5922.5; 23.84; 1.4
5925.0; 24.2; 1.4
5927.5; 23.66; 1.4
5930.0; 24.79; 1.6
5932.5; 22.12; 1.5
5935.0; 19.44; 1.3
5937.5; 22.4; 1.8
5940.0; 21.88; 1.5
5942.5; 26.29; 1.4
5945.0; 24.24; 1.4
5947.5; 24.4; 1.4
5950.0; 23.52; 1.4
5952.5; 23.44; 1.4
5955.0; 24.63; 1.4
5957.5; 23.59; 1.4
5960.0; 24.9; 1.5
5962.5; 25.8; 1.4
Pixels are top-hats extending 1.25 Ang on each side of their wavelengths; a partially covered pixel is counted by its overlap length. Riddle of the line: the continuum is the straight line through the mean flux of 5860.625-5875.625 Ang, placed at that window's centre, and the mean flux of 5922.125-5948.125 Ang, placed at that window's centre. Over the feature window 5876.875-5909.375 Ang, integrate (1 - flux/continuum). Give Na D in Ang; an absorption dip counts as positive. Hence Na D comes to 3.19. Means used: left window 24.9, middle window 21.9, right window 23.3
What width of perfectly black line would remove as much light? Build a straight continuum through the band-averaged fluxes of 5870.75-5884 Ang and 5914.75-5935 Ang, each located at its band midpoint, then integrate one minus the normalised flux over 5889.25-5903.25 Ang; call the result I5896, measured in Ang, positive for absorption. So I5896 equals 2.38 Ang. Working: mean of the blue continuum 25.1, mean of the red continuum 23.3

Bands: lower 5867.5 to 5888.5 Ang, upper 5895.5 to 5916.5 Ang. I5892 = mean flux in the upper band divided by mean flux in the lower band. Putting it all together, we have 0.92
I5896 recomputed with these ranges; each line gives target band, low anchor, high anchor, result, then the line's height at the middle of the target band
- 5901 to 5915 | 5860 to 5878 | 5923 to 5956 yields 0.4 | 24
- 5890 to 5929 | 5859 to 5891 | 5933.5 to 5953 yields 1.7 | 23.5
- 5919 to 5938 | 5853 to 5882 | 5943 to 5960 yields 0.8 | 24.1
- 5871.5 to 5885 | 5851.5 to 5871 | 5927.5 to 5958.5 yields -0.9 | 23.4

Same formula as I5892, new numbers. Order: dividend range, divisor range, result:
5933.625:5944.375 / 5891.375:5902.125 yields 1.13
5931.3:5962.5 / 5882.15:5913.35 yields 1.08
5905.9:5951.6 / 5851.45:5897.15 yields 1.02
